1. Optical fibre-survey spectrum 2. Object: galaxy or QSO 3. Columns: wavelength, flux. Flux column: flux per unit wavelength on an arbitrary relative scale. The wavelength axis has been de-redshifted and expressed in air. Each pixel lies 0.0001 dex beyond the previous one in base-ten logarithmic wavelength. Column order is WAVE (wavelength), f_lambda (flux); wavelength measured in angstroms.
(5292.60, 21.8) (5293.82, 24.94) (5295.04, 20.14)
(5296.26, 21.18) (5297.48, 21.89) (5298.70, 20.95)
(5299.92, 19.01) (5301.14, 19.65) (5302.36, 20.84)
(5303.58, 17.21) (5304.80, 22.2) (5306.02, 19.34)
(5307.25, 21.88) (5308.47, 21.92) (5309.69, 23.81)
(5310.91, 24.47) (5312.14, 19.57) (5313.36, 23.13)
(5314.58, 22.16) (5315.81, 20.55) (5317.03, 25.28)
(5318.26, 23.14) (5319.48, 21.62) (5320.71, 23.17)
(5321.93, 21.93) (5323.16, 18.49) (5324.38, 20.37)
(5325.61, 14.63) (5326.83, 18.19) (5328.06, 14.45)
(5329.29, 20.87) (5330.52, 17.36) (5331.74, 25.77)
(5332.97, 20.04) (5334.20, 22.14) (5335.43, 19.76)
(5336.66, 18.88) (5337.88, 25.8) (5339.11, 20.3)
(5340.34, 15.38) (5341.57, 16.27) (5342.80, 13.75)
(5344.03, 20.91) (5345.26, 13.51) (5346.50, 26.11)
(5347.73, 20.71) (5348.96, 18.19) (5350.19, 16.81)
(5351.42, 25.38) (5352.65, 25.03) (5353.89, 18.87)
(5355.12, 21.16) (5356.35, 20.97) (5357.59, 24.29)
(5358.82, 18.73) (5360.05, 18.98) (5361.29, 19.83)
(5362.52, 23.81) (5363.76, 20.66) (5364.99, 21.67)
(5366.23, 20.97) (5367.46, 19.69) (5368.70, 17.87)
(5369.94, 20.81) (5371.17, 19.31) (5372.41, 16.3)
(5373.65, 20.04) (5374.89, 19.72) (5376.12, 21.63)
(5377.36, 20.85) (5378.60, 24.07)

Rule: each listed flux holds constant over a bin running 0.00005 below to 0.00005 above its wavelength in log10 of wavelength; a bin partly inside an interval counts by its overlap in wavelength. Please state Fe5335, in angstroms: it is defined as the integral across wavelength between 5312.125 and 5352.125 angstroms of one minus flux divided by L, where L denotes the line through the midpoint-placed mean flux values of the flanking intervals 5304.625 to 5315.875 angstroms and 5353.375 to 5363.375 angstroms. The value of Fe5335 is 2.4 angstroms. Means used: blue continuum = 21.9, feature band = 20.2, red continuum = 20.8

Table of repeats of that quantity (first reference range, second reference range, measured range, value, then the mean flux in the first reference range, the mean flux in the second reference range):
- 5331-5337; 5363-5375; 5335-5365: 0.6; 21.3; 19.7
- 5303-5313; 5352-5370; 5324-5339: 0.9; 21.4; 20.9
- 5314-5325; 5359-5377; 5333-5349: 1.2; 21.8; 20.1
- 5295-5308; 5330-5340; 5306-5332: -0.2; 20.4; 21.1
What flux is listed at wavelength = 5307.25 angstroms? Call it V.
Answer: 21.88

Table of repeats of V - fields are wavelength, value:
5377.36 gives 20.85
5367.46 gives 19.69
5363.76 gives 20.66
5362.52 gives 23.81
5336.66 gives 18.88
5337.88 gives 25.8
